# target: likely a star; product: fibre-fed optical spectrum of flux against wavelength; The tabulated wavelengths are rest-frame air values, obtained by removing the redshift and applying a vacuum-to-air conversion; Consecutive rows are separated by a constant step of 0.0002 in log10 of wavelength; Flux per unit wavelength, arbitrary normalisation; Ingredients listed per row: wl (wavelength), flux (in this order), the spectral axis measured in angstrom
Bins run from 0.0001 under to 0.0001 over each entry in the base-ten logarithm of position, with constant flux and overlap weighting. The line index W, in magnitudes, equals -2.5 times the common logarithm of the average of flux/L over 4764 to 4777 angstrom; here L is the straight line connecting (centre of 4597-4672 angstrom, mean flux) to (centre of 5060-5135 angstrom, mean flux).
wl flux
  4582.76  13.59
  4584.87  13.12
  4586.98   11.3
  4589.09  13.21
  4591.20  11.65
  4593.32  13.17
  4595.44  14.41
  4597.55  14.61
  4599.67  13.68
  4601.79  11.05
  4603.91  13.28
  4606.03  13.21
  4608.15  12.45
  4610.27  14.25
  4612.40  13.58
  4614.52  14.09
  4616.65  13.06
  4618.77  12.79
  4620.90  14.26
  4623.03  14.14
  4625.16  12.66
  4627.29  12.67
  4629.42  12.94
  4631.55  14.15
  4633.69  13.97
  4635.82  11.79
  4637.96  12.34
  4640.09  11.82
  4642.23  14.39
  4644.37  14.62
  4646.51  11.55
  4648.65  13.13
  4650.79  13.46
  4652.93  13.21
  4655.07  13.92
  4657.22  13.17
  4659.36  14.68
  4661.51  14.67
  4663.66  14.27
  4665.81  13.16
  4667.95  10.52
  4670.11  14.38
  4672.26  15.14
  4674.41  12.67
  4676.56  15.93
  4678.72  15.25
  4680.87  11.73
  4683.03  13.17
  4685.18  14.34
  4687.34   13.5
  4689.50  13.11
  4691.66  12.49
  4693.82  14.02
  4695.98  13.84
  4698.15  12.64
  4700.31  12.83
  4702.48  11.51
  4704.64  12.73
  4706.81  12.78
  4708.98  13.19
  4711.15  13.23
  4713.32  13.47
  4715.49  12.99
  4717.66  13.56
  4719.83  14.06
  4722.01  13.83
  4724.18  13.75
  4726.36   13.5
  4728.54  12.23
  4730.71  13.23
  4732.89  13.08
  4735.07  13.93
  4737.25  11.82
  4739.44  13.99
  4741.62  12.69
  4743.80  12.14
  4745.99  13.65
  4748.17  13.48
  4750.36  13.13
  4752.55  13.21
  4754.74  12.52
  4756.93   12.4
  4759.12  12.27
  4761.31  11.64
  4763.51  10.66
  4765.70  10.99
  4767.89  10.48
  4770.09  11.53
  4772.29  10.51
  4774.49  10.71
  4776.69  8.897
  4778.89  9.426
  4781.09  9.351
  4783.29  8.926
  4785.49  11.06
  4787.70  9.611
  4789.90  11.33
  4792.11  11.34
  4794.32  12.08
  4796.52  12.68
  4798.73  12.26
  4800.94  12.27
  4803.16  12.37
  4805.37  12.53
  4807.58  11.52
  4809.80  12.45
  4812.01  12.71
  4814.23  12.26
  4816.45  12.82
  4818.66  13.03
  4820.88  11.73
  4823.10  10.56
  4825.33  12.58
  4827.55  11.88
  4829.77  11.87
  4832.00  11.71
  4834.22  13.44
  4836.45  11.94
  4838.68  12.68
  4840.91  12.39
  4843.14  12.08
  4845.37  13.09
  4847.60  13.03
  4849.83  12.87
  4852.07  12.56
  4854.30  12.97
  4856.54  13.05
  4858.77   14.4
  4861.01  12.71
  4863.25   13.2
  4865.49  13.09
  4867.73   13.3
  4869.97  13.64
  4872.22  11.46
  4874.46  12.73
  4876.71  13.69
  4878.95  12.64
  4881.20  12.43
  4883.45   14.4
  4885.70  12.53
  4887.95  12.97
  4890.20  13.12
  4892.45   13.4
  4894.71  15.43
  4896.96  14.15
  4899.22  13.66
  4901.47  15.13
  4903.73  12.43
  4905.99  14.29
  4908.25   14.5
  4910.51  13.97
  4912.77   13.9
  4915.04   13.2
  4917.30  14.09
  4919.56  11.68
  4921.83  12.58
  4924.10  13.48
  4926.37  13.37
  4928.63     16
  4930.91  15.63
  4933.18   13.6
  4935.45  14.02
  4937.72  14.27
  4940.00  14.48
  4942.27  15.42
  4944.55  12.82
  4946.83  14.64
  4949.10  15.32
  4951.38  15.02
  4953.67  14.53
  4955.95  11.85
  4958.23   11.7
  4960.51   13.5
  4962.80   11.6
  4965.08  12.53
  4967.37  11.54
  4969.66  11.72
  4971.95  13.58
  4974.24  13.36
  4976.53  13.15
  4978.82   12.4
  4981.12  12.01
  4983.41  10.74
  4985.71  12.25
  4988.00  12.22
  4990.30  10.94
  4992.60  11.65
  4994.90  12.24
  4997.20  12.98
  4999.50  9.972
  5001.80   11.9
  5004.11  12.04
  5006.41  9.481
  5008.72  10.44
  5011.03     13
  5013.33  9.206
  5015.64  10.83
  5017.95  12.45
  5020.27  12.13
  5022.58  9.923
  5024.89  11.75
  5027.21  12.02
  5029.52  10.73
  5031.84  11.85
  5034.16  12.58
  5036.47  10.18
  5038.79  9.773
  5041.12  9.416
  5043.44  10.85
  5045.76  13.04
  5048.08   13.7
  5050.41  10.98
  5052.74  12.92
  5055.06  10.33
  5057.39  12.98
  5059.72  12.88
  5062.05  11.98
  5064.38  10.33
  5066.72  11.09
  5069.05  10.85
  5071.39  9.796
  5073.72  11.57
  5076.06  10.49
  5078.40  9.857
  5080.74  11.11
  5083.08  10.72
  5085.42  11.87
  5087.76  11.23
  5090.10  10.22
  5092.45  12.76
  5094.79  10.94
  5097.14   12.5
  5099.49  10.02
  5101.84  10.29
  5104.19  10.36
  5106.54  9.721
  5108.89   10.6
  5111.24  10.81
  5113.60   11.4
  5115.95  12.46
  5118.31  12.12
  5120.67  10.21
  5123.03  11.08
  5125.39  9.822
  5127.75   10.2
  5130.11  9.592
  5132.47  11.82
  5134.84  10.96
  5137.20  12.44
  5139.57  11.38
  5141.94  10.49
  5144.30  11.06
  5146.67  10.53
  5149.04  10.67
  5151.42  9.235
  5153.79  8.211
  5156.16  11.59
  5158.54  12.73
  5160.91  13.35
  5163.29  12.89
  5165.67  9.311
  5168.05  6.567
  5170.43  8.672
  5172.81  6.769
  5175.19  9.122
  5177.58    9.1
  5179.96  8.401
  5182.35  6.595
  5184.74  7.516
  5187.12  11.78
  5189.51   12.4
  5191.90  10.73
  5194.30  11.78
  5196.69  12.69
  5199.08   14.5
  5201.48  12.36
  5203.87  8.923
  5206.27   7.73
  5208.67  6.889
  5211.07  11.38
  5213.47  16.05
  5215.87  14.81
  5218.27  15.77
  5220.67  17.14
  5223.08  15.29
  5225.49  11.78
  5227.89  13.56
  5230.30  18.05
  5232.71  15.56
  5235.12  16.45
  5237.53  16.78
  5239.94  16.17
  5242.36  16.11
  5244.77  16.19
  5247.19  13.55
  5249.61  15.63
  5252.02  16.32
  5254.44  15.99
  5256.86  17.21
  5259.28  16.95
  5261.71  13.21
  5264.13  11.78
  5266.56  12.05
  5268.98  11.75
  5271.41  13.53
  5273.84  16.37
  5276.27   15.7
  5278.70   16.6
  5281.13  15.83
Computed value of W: 0.19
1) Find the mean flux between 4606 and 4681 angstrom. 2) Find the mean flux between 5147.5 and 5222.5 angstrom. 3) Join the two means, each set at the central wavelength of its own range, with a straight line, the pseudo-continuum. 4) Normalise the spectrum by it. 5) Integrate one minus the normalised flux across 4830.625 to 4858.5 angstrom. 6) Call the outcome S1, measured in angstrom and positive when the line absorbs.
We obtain -0.4 angstrom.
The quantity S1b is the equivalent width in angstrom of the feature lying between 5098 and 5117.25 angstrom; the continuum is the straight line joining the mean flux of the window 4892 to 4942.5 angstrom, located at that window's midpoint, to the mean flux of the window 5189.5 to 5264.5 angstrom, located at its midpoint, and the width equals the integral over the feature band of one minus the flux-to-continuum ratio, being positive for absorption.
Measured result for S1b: 4.6 angstrom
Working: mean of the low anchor 14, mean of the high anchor 14.1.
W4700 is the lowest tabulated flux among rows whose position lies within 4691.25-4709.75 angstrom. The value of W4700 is 11.51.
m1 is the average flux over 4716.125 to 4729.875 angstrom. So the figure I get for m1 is 13.5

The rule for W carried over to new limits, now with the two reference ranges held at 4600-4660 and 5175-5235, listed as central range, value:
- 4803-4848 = 0.048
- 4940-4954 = -0.159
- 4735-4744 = 0.012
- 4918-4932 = -0.092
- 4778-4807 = 0.156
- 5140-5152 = 0.165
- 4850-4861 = -0.030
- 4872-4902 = -0.058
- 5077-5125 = 0.125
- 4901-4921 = -0.076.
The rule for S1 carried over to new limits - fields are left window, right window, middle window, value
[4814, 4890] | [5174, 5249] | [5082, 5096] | 1.60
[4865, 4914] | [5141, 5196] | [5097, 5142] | -1.18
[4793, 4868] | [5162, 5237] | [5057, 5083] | 1.91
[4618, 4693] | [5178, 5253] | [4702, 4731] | 0.48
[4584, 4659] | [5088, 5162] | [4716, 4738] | -1.02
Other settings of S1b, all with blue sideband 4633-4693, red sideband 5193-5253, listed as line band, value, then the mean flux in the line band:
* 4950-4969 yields 1.3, 12.8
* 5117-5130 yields 3.1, 10.6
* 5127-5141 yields 2.9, 11.1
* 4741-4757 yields 0.7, 12.9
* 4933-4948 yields -0.5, 14.2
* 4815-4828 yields 1.4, 12.1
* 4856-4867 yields 0.3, 13.3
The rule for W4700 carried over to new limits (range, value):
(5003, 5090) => 9.206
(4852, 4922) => 11.46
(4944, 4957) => 11.85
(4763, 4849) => 8.897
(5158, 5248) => 6.567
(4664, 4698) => 10.52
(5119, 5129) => 9.822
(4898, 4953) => 11.68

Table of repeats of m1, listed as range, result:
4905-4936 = 13.9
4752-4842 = 11.6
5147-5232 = 11.3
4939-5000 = 12.8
